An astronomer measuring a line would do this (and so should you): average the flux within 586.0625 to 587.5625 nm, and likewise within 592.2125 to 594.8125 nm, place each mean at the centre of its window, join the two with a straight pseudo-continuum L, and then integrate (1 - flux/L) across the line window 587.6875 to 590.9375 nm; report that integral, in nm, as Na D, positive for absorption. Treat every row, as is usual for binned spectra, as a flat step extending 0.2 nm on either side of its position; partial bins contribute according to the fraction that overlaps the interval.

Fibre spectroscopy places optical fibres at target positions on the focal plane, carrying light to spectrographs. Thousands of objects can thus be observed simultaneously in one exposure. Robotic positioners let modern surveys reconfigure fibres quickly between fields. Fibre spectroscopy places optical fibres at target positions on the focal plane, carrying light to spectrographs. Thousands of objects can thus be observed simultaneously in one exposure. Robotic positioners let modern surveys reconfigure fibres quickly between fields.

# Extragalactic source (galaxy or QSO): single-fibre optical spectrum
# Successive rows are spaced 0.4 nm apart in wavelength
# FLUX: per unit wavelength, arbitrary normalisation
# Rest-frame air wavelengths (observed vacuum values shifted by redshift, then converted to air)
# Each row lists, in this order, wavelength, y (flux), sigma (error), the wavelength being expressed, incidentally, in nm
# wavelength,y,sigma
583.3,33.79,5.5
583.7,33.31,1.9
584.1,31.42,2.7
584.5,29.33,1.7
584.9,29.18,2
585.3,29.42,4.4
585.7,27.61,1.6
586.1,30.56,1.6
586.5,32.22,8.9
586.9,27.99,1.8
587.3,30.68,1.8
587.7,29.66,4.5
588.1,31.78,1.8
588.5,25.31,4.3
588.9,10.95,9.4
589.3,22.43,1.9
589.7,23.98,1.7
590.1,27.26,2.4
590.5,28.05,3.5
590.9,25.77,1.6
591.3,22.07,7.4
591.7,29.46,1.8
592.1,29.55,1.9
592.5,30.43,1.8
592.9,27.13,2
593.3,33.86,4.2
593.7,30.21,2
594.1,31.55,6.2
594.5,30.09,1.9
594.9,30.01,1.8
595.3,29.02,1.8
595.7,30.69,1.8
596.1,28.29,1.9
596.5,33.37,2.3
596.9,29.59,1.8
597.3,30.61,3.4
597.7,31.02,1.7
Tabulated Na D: 0.61 nm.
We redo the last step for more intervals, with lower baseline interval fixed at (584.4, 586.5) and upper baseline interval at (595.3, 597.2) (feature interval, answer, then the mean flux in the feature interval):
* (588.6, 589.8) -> 0.425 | 19.2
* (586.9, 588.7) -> 0.029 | 29.2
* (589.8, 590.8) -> 0.093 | 27.1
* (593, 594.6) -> -0.058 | 31.2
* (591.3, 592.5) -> 0.063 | 28.4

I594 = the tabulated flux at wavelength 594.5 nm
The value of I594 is 30.09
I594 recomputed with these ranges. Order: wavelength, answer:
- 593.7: 30.21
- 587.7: 29.66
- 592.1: 29.55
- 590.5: 28.05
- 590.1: 27.26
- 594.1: 31.55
